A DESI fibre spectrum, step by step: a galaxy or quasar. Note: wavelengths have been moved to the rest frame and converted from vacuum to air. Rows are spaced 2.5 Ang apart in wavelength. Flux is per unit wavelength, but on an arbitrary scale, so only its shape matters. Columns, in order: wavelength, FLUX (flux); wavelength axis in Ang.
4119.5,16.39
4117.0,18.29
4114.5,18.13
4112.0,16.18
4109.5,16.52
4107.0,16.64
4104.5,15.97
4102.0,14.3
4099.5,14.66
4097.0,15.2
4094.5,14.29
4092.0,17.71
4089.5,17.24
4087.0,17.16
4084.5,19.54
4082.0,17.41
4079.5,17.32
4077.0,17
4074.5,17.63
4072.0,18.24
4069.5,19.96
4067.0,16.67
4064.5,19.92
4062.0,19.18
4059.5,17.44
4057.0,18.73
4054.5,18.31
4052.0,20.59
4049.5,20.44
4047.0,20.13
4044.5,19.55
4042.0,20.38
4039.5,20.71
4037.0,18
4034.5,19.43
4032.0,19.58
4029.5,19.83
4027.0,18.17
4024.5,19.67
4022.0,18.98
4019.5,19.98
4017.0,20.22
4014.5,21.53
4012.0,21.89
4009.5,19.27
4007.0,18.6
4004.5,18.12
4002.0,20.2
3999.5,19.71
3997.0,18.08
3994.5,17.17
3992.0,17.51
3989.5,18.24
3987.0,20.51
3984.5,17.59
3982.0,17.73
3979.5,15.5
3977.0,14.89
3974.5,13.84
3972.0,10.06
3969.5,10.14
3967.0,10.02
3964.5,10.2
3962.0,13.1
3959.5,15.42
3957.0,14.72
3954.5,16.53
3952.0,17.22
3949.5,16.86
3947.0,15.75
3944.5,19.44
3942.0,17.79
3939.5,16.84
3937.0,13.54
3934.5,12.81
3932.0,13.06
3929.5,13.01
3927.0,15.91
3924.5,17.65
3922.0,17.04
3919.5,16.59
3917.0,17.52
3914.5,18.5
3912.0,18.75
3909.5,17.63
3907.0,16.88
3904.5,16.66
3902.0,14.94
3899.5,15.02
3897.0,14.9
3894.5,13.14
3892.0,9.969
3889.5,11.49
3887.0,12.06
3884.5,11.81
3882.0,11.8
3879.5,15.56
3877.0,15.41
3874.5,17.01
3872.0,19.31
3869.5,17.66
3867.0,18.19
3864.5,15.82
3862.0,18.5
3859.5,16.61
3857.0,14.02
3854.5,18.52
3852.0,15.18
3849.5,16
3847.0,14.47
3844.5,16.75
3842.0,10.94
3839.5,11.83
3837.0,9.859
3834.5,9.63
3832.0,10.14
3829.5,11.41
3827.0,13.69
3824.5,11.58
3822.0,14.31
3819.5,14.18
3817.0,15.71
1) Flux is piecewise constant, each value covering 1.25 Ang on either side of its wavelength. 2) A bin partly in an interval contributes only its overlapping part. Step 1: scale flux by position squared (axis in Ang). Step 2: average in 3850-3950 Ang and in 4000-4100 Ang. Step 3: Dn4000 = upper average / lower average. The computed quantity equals 1.3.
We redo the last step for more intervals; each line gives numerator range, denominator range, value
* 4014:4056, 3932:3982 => 1.41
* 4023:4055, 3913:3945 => 1.29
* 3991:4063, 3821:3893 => 1.49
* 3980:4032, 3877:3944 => 1.33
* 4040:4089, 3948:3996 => 1.29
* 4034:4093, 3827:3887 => 1.42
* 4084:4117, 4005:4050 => 0.86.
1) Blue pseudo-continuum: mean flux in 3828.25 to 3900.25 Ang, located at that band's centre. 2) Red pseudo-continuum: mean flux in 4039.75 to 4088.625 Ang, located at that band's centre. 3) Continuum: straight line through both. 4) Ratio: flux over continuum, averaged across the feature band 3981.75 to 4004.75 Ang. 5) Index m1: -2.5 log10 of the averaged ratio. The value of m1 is -0.085 mag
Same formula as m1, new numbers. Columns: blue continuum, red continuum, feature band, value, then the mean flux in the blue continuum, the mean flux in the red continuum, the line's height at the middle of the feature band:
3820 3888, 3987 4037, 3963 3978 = 0.49 mag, 14.4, 19.3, 18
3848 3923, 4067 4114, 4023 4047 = -0.18 mag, 15.7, 16.8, 16.5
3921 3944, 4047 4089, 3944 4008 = 0.03 mag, 15.4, 18.5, 16.4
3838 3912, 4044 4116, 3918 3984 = 0.08 mag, 15.1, 17.6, 16.1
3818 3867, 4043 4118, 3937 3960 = -0.07 mag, 14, 17.7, 15.6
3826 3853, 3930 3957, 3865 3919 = -0.09 mag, 12.7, 15.8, 14.3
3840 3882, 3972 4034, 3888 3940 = 0.11 mag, 16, 18.5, 16.9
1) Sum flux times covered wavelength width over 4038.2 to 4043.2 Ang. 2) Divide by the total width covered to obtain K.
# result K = 20.5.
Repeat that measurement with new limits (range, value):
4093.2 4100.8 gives 14.7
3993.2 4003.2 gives 18.8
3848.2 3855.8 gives 16.5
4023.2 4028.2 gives 18.9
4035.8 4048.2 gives 19.8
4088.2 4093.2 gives 17.5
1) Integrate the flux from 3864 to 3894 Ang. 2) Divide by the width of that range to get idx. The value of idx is 14.6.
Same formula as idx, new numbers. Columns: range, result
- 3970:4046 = 18.4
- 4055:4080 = 18.2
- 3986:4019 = 19.3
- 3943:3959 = 16.7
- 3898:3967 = 15.8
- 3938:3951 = 17.3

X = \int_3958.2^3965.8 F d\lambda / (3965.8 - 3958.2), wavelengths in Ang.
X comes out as 12.9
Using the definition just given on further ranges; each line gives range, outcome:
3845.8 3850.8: 15.2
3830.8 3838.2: 9.87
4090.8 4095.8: 16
